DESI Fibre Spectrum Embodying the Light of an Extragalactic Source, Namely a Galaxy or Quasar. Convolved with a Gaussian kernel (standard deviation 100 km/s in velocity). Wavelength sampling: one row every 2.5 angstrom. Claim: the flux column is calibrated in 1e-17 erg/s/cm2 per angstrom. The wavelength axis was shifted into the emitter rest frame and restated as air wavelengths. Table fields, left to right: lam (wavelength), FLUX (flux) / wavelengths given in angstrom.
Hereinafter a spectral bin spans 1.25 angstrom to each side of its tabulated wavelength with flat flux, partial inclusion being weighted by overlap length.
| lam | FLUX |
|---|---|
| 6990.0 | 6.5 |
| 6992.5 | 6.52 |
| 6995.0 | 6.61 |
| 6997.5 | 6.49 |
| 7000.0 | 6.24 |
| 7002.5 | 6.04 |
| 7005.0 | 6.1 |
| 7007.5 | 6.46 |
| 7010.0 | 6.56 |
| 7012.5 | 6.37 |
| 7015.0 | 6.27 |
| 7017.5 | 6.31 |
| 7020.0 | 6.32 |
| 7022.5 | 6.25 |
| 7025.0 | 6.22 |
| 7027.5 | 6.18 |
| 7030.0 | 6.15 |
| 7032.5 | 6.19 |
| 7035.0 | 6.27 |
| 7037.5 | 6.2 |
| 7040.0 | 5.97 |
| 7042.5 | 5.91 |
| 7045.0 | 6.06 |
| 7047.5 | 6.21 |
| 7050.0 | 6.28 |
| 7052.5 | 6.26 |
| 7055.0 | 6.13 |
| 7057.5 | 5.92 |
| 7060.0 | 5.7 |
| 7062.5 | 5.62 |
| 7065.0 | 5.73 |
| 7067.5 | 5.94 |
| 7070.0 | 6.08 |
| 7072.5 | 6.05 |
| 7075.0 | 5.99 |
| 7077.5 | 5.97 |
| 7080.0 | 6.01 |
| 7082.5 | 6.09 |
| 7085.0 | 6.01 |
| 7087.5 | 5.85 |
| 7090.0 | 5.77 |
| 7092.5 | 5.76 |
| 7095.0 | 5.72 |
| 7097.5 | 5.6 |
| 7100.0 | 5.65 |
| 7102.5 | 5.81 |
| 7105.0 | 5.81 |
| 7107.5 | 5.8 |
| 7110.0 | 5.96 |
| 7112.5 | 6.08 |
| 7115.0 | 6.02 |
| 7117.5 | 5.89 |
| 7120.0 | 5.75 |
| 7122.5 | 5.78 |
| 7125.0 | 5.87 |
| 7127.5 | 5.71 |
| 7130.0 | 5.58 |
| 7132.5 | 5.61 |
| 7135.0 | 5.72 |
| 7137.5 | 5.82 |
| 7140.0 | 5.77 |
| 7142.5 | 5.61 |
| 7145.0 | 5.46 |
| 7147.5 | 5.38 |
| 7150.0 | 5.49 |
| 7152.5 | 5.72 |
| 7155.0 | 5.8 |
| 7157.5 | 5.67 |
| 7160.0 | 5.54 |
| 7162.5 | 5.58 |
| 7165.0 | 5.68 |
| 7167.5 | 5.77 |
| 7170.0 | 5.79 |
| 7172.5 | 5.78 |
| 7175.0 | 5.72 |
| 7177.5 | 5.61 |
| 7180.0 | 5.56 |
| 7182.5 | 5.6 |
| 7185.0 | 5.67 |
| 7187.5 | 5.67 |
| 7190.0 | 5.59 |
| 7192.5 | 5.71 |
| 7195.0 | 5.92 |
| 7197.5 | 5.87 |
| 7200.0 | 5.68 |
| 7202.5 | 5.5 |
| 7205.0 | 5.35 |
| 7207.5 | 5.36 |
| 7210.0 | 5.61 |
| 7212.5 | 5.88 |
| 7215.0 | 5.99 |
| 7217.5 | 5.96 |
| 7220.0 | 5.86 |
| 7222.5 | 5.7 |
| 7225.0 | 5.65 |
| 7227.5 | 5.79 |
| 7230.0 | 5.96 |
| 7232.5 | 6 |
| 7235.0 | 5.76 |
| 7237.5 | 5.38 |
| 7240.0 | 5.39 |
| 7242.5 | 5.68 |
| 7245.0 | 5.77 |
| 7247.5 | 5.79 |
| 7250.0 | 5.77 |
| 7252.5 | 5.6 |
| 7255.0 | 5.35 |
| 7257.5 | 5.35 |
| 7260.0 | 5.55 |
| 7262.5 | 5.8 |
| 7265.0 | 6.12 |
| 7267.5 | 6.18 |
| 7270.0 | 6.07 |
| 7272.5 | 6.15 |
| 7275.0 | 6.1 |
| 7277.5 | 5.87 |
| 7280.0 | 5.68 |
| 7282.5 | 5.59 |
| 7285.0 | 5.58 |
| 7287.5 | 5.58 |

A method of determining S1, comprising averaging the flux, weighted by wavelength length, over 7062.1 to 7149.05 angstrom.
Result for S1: 5.81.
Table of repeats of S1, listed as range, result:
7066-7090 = 5.98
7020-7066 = 6.08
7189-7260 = 5.68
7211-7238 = 5.82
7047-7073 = 5.98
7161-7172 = 5.71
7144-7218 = 5.66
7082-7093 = 5.89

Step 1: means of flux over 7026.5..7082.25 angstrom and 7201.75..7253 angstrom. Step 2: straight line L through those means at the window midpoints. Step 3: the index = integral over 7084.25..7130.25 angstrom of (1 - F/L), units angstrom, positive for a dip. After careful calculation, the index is 0.9 angstrom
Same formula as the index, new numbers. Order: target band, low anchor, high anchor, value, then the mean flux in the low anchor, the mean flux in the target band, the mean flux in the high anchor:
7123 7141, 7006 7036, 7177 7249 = 0.68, 6.29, 5.73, 5.7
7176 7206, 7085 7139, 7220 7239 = 0.61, 5.79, 5.65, 5.75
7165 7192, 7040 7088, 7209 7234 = 0.94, 5.99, 5.68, 5.84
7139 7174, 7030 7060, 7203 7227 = 1.18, 6.11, 5.65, 5.7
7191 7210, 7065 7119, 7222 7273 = 0.55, 5.89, 5.63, 5.75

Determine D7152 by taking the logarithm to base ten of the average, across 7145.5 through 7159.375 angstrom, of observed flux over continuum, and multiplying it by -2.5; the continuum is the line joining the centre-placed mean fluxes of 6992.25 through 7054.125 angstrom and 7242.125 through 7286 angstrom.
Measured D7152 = 0.07 mag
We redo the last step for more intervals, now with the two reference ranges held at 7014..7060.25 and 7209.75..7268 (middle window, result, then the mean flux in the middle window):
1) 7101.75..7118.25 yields 0.02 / 5.91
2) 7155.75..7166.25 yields 0.05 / 5.63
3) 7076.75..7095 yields 0.03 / 5.91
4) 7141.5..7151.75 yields 0.08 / 5.49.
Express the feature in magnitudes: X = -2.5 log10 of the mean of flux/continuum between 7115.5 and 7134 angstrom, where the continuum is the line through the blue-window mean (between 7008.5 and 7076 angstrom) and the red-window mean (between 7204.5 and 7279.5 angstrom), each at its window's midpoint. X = 0.04 mag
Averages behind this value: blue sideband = 6.12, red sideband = 5.76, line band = 5.75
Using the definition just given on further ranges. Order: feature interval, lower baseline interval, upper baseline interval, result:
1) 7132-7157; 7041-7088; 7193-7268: 0.041 mag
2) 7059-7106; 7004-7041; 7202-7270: 0.046 mag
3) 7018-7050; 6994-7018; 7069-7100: 0.003 mag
